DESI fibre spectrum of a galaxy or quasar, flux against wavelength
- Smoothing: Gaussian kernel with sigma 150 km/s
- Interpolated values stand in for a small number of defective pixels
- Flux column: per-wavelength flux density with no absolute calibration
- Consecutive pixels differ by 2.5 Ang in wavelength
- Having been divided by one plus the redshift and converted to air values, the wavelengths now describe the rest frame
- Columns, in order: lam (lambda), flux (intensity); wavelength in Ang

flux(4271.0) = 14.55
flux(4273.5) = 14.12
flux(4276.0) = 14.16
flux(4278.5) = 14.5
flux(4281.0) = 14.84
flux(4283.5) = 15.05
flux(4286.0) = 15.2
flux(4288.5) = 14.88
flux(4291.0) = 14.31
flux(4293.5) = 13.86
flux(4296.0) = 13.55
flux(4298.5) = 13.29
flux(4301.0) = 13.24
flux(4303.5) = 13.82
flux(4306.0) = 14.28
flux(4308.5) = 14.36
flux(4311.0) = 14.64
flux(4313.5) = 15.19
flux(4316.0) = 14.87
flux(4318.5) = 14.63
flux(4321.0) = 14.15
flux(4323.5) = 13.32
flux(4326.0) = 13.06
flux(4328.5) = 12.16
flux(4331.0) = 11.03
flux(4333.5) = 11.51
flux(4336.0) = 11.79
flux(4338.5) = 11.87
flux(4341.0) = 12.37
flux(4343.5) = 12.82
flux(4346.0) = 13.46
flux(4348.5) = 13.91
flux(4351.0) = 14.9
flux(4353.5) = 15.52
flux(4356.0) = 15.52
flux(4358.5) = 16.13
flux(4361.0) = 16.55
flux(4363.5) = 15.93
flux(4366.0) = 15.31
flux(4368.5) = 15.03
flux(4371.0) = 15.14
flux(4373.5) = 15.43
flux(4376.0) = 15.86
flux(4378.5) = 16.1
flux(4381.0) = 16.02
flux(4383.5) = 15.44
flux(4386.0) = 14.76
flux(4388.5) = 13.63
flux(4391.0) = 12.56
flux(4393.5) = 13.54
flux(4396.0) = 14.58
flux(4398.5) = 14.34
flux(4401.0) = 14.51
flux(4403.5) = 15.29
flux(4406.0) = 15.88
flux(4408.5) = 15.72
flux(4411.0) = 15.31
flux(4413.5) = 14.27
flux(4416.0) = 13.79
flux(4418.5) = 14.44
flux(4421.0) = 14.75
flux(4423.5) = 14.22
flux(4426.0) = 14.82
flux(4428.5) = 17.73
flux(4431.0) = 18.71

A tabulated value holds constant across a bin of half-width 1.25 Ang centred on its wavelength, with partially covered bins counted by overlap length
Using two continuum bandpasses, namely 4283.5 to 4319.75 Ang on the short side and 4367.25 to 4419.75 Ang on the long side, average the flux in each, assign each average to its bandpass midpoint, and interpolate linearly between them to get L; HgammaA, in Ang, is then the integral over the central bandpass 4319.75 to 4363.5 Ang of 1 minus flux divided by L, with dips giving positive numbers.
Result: 2.9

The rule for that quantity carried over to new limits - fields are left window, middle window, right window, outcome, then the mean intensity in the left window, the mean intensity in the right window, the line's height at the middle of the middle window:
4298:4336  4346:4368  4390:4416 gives -2.1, 13.5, 14.6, 14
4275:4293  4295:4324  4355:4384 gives 1.6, 14.7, 15.7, 15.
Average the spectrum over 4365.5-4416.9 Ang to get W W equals 14.9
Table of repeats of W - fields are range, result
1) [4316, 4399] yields 14.2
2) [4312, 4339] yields 13.1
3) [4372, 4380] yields 15.8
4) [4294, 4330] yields 13.9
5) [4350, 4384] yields 15.6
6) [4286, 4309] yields 14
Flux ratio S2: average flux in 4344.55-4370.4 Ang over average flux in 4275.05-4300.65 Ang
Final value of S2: 1.06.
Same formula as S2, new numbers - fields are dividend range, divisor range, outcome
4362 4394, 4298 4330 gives 1.08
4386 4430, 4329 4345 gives 1.23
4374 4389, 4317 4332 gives 1.17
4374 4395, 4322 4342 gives 1.21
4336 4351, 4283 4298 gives 0.90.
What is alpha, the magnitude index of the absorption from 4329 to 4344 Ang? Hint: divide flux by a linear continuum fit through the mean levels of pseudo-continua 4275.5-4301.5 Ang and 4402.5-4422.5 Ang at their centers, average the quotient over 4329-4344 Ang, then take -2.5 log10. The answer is 0.22 mag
